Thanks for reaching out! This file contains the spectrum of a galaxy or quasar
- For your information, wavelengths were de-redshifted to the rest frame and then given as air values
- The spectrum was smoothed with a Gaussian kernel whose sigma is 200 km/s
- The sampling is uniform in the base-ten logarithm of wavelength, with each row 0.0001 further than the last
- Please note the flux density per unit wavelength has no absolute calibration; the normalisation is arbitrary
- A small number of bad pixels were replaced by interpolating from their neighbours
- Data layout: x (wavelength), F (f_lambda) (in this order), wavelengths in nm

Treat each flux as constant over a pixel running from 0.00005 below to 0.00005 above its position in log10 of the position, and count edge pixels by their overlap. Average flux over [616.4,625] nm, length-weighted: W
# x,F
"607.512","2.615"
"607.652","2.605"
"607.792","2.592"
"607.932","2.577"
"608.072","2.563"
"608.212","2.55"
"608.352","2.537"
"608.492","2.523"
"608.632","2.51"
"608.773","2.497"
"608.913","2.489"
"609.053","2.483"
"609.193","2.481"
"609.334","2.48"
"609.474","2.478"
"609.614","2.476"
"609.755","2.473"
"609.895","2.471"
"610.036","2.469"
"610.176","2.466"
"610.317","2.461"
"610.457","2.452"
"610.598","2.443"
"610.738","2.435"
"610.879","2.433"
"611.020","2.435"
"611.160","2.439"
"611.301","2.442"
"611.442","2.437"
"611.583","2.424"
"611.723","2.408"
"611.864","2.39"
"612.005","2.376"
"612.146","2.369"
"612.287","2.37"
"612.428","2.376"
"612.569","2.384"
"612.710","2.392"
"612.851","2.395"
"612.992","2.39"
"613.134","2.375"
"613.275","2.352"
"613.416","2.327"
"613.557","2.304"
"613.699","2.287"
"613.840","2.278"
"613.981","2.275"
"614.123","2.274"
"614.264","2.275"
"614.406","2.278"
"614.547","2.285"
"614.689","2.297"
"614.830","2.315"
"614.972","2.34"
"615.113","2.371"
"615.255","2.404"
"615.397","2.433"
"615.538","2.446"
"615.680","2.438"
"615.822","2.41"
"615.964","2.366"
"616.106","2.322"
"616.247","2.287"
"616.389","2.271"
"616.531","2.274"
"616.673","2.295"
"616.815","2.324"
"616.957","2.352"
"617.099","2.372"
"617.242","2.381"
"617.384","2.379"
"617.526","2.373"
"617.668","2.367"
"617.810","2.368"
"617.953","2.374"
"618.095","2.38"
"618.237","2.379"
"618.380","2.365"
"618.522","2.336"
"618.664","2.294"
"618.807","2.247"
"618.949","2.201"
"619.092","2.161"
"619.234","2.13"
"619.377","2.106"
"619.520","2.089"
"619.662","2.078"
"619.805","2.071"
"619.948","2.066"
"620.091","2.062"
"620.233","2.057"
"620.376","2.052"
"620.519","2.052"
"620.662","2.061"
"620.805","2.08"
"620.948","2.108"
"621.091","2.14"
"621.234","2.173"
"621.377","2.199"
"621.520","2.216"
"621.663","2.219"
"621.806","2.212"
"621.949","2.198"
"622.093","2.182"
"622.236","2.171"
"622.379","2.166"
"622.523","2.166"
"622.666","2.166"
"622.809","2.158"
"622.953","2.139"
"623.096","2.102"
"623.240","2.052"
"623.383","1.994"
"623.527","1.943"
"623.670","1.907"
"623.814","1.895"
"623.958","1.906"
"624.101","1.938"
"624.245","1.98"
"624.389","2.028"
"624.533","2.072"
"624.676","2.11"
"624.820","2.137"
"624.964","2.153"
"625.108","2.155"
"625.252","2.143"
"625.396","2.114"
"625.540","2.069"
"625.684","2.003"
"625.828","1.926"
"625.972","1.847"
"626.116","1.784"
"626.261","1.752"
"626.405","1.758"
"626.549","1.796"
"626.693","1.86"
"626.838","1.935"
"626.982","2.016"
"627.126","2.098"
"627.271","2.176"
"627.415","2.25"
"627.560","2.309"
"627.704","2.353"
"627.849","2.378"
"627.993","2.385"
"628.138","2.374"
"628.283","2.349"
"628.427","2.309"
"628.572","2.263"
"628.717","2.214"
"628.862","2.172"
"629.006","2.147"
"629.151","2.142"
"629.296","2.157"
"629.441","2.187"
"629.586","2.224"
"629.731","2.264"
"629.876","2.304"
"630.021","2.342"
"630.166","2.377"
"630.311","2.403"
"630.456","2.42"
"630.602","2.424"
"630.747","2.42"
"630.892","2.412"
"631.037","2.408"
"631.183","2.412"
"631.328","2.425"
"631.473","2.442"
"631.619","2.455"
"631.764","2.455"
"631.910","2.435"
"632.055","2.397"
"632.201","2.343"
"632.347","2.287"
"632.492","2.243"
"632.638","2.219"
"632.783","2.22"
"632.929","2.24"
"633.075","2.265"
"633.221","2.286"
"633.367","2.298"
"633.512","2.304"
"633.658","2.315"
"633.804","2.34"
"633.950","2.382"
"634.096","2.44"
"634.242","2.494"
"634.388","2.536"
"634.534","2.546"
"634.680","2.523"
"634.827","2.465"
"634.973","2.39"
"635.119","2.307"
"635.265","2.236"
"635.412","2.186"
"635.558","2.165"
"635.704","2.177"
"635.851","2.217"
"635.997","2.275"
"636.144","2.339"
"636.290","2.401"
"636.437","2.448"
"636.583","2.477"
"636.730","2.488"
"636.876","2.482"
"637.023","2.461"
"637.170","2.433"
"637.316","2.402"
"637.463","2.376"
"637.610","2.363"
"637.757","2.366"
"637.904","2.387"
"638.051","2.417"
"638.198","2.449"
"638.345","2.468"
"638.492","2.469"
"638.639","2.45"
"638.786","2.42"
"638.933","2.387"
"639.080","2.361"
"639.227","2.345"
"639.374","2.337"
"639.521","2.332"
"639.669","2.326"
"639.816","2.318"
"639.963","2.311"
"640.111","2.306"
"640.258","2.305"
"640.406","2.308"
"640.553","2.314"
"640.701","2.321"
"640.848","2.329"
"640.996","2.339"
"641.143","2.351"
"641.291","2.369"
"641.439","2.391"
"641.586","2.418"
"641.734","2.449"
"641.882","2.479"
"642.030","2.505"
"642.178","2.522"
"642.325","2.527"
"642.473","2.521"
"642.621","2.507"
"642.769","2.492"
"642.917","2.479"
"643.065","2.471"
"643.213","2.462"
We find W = 2.17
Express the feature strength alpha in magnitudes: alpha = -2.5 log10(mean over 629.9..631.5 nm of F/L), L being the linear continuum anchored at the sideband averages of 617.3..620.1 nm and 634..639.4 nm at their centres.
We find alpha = -0.028 mag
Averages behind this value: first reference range 2.25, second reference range 2.39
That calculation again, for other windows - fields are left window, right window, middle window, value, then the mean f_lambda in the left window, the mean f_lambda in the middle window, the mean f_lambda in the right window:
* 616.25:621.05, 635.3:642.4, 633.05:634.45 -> -0.01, 2.23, 2.37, 2.38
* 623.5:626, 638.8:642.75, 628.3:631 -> -0.08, 2.02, 2.29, 2.39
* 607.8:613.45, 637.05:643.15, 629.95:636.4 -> 0.03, 2.45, 2.36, 2.4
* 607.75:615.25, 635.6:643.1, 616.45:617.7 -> 0.03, 2.41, 2.34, 2.39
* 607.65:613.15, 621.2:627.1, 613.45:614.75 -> 0.03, 2.46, 2.28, 2.04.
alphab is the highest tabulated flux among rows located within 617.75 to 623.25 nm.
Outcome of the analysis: 2.38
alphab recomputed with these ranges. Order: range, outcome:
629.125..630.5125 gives 2.42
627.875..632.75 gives 2.455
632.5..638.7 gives 2.546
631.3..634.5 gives 2.536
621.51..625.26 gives 2.219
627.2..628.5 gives 2.385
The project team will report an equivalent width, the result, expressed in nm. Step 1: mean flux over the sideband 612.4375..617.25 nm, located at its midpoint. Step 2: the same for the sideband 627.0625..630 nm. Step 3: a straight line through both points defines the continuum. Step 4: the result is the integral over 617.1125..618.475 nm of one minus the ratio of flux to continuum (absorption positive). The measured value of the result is -0.03 nm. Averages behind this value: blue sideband 2.34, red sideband 2.25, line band 2.37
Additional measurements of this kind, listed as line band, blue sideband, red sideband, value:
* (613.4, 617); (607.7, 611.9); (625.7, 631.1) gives 0.10 nm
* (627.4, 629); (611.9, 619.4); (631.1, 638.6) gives 0.04 nm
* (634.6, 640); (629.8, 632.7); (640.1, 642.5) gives 0.04 nm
